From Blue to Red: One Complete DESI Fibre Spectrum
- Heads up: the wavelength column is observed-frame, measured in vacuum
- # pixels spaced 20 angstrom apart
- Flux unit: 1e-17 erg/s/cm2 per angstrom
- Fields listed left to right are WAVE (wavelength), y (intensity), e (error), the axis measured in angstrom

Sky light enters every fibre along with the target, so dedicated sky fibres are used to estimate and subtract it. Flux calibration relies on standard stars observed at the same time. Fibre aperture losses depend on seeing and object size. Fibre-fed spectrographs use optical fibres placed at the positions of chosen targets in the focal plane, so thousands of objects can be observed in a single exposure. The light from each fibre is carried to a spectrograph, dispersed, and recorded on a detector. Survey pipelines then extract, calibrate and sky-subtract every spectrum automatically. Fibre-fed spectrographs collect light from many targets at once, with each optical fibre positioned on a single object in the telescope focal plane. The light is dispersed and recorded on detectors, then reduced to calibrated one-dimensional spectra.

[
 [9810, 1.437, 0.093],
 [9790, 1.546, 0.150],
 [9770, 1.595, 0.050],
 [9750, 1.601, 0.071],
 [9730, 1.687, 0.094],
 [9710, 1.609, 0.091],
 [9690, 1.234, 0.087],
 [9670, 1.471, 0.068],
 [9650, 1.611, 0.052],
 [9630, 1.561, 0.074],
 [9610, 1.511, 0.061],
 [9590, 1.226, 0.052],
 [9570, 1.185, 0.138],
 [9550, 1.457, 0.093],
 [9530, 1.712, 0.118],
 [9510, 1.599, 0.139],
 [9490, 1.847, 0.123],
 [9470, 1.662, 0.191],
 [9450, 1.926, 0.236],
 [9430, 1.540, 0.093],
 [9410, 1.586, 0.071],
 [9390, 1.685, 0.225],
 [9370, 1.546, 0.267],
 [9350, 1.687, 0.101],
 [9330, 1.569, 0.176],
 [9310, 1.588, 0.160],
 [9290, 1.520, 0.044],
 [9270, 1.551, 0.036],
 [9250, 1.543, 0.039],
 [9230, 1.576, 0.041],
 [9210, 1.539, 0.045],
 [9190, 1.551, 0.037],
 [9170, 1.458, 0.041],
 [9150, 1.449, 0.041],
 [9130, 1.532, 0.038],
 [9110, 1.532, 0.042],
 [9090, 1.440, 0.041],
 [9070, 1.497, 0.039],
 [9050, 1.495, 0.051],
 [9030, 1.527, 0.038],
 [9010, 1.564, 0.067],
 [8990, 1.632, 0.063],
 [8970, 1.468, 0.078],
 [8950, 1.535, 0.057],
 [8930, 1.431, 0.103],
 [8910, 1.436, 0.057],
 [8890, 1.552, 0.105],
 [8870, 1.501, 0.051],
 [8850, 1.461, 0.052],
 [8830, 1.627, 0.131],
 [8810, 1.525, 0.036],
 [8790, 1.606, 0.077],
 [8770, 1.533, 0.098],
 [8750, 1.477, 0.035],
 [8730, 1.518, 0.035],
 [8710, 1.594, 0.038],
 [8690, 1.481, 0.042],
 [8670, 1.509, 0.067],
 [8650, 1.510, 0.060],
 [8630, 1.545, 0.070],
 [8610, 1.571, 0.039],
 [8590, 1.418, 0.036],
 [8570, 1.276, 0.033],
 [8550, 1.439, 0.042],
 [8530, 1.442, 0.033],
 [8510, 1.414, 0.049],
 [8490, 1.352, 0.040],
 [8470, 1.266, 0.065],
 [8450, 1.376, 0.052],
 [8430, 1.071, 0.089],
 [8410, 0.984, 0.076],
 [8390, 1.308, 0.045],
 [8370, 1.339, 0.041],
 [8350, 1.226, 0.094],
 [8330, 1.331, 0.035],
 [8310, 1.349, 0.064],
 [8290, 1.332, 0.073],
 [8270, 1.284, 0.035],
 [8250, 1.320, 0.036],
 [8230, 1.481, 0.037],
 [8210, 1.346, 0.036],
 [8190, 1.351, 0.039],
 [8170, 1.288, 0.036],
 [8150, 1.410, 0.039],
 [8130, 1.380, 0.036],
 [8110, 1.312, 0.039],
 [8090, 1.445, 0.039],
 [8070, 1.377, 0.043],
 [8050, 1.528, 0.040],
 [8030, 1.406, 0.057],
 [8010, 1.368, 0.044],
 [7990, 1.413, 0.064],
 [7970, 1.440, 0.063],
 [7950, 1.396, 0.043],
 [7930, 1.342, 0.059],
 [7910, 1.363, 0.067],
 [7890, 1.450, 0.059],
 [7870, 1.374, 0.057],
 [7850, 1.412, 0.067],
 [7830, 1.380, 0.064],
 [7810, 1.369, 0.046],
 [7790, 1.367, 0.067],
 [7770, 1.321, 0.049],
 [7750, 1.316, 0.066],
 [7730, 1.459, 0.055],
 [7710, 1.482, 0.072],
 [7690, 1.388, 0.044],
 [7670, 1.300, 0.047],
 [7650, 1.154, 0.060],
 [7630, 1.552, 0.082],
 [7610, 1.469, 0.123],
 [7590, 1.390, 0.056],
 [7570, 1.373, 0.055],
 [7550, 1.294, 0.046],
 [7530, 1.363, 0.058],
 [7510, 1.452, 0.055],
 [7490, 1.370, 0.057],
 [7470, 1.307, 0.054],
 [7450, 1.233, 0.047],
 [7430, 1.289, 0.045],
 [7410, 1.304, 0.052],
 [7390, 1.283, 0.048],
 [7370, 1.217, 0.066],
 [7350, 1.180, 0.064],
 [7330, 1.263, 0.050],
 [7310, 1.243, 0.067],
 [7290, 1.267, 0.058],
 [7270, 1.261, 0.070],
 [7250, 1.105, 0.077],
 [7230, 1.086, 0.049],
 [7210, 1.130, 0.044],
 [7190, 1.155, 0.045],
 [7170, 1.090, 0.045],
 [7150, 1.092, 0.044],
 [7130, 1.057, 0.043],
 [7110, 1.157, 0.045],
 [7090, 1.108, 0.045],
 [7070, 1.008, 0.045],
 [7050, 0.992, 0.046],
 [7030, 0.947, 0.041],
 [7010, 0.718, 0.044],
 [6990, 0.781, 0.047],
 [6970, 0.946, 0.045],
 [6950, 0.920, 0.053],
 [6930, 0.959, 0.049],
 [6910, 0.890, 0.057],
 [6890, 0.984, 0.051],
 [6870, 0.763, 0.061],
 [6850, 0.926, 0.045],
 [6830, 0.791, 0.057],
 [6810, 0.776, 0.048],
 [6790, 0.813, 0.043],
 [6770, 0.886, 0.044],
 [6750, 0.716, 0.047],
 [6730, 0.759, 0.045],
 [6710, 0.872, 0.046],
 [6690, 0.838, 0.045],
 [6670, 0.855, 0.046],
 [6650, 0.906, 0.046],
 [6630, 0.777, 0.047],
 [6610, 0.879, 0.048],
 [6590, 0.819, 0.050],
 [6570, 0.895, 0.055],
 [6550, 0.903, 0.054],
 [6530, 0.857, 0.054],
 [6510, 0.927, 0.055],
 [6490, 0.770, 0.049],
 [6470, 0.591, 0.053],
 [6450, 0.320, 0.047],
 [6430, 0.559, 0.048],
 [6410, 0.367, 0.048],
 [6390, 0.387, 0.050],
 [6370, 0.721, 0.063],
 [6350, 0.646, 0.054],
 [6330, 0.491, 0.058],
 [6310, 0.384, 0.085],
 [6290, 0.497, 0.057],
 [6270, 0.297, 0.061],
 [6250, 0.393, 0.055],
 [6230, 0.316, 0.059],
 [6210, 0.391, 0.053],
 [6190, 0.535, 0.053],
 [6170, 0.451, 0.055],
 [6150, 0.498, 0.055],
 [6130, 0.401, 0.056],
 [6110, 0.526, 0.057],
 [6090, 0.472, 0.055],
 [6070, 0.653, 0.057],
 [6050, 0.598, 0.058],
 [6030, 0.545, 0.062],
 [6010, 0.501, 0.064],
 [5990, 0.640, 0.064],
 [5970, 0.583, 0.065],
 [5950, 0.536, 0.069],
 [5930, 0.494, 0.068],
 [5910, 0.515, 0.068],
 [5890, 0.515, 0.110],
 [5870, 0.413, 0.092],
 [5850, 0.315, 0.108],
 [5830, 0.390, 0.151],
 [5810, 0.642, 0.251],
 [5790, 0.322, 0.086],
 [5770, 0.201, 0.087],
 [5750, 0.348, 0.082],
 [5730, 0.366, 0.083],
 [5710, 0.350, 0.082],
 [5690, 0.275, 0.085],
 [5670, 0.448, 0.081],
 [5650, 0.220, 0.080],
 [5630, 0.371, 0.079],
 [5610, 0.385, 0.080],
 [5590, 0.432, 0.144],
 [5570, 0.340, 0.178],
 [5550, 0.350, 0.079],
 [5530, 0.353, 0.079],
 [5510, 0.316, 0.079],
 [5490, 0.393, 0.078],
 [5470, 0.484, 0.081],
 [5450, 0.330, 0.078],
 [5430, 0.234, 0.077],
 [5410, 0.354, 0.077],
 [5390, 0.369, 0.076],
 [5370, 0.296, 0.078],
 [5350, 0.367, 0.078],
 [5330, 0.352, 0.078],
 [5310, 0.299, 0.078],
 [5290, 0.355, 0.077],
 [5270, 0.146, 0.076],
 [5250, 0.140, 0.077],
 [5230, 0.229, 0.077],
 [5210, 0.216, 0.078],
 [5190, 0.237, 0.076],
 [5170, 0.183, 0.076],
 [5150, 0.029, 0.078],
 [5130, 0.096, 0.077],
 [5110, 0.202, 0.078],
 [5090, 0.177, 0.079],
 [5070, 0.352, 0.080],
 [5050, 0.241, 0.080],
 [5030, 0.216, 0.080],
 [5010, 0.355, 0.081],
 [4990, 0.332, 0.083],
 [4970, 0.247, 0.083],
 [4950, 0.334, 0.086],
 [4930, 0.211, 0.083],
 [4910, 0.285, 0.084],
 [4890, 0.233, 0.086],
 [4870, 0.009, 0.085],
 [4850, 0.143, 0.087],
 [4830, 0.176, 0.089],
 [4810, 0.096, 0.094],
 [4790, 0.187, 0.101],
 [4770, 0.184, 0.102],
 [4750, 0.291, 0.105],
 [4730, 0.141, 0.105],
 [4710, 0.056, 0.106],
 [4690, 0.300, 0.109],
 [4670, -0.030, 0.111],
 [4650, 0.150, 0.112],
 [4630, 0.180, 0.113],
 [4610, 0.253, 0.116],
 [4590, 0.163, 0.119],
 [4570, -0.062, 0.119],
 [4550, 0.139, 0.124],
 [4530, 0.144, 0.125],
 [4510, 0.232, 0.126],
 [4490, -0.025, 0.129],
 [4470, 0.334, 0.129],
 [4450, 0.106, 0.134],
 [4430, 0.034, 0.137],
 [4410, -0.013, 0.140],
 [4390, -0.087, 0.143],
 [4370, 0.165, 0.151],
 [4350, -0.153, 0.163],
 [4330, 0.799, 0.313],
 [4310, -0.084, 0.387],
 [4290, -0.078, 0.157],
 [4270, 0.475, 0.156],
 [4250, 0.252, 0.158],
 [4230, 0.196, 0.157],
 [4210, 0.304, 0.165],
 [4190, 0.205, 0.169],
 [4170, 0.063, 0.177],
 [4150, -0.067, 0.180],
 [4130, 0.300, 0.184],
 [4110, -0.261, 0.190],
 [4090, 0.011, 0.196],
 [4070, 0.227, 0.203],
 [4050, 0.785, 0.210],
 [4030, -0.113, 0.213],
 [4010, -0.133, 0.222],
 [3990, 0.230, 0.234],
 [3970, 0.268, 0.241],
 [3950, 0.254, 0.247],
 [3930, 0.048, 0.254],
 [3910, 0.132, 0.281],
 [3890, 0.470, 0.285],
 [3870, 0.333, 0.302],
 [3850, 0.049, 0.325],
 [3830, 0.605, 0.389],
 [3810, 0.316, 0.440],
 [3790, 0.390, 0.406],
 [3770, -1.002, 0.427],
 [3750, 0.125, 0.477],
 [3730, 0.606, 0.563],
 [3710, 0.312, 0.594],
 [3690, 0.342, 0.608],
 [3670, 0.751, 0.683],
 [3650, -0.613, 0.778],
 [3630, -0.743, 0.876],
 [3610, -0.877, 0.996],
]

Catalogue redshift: 0.63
